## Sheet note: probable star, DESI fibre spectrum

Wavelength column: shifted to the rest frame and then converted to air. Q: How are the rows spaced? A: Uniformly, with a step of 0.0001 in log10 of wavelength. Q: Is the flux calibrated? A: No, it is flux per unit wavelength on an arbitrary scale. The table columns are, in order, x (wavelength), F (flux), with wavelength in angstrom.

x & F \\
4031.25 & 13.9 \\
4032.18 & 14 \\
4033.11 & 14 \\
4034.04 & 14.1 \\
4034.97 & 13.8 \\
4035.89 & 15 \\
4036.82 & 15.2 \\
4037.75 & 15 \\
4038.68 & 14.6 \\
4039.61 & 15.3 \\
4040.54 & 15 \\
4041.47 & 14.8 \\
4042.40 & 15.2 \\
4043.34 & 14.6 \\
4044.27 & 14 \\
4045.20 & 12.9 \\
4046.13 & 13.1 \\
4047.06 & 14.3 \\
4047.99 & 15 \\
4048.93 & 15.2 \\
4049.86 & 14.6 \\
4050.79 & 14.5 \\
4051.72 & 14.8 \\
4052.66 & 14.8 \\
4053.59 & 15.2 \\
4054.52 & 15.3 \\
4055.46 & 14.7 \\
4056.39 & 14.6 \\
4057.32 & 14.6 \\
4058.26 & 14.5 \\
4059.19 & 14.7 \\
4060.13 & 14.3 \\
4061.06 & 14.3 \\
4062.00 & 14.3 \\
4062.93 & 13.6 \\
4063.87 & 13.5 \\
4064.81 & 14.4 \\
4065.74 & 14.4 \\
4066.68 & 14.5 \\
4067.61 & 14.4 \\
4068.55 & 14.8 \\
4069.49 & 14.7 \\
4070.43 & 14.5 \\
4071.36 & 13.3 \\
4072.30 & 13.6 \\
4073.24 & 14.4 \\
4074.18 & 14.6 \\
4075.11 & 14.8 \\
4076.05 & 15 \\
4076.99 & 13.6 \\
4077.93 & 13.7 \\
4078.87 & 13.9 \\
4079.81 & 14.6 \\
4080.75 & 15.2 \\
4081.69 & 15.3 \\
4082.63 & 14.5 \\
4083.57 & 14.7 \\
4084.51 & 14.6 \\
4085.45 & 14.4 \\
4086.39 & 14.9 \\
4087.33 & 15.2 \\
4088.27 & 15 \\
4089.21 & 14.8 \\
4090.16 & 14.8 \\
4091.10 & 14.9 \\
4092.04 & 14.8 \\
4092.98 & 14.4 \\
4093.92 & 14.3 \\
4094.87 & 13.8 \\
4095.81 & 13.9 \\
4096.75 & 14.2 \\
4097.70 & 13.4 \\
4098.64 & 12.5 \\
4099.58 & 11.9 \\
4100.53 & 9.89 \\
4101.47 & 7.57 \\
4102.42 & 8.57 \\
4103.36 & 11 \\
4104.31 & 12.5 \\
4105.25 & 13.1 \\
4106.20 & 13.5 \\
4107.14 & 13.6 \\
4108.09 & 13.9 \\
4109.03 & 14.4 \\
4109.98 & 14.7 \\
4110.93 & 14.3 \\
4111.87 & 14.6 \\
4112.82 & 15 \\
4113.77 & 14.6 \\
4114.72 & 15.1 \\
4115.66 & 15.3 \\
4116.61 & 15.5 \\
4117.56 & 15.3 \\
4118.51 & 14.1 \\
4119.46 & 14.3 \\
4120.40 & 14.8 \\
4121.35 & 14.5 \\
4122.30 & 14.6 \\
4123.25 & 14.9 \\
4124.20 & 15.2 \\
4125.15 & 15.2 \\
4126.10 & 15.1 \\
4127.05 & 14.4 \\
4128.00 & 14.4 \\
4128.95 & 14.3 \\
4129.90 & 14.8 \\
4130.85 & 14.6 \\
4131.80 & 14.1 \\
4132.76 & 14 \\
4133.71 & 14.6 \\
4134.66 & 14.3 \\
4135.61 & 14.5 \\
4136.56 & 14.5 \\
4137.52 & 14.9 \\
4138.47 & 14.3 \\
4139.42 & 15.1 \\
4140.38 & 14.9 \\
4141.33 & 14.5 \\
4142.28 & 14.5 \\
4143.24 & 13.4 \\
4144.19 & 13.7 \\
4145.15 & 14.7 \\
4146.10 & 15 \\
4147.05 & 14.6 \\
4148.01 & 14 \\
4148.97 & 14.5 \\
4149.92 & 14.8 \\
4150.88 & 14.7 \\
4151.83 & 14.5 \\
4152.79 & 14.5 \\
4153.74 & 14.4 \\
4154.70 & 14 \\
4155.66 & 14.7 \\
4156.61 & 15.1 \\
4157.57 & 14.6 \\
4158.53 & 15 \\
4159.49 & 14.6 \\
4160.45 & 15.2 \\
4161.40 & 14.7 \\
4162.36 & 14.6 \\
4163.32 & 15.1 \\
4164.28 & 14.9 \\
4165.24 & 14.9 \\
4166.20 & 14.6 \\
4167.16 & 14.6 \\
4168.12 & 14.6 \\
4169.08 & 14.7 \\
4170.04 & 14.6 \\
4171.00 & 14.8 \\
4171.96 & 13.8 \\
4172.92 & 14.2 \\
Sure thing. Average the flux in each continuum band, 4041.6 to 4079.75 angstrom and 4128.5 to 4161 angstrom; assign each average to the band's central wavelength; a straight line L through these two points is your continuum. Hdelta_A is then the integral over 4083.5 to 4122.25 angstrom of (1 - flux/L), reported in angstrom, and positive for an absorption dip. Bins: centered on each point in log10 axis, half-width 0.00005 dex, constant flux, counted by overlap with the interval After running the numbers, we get 1.7 angstrom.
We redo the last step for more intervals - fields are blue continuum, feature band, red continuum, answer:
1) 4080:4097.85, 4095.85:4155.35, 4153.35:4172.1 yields 2.4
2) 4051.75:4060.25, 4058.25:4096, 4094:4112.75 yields -1.6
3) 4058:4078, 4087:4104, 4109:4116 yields 1.8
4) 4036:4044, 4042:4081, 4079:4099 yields 0.9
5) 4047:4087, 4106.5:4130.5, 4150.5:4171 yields -0.1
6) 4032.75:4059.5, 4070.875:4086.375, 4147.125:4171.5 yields 0.2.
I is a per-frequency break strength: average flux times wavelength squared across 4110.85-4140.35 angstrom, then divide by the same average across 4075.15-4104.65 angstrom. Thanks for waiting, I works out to 1.1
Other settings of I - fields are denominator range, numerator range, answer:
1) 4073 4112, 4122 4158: 1.08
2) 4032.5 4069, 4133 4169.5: 1.06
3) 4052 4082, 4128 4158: 1.04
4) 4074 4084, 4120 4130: 1.04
